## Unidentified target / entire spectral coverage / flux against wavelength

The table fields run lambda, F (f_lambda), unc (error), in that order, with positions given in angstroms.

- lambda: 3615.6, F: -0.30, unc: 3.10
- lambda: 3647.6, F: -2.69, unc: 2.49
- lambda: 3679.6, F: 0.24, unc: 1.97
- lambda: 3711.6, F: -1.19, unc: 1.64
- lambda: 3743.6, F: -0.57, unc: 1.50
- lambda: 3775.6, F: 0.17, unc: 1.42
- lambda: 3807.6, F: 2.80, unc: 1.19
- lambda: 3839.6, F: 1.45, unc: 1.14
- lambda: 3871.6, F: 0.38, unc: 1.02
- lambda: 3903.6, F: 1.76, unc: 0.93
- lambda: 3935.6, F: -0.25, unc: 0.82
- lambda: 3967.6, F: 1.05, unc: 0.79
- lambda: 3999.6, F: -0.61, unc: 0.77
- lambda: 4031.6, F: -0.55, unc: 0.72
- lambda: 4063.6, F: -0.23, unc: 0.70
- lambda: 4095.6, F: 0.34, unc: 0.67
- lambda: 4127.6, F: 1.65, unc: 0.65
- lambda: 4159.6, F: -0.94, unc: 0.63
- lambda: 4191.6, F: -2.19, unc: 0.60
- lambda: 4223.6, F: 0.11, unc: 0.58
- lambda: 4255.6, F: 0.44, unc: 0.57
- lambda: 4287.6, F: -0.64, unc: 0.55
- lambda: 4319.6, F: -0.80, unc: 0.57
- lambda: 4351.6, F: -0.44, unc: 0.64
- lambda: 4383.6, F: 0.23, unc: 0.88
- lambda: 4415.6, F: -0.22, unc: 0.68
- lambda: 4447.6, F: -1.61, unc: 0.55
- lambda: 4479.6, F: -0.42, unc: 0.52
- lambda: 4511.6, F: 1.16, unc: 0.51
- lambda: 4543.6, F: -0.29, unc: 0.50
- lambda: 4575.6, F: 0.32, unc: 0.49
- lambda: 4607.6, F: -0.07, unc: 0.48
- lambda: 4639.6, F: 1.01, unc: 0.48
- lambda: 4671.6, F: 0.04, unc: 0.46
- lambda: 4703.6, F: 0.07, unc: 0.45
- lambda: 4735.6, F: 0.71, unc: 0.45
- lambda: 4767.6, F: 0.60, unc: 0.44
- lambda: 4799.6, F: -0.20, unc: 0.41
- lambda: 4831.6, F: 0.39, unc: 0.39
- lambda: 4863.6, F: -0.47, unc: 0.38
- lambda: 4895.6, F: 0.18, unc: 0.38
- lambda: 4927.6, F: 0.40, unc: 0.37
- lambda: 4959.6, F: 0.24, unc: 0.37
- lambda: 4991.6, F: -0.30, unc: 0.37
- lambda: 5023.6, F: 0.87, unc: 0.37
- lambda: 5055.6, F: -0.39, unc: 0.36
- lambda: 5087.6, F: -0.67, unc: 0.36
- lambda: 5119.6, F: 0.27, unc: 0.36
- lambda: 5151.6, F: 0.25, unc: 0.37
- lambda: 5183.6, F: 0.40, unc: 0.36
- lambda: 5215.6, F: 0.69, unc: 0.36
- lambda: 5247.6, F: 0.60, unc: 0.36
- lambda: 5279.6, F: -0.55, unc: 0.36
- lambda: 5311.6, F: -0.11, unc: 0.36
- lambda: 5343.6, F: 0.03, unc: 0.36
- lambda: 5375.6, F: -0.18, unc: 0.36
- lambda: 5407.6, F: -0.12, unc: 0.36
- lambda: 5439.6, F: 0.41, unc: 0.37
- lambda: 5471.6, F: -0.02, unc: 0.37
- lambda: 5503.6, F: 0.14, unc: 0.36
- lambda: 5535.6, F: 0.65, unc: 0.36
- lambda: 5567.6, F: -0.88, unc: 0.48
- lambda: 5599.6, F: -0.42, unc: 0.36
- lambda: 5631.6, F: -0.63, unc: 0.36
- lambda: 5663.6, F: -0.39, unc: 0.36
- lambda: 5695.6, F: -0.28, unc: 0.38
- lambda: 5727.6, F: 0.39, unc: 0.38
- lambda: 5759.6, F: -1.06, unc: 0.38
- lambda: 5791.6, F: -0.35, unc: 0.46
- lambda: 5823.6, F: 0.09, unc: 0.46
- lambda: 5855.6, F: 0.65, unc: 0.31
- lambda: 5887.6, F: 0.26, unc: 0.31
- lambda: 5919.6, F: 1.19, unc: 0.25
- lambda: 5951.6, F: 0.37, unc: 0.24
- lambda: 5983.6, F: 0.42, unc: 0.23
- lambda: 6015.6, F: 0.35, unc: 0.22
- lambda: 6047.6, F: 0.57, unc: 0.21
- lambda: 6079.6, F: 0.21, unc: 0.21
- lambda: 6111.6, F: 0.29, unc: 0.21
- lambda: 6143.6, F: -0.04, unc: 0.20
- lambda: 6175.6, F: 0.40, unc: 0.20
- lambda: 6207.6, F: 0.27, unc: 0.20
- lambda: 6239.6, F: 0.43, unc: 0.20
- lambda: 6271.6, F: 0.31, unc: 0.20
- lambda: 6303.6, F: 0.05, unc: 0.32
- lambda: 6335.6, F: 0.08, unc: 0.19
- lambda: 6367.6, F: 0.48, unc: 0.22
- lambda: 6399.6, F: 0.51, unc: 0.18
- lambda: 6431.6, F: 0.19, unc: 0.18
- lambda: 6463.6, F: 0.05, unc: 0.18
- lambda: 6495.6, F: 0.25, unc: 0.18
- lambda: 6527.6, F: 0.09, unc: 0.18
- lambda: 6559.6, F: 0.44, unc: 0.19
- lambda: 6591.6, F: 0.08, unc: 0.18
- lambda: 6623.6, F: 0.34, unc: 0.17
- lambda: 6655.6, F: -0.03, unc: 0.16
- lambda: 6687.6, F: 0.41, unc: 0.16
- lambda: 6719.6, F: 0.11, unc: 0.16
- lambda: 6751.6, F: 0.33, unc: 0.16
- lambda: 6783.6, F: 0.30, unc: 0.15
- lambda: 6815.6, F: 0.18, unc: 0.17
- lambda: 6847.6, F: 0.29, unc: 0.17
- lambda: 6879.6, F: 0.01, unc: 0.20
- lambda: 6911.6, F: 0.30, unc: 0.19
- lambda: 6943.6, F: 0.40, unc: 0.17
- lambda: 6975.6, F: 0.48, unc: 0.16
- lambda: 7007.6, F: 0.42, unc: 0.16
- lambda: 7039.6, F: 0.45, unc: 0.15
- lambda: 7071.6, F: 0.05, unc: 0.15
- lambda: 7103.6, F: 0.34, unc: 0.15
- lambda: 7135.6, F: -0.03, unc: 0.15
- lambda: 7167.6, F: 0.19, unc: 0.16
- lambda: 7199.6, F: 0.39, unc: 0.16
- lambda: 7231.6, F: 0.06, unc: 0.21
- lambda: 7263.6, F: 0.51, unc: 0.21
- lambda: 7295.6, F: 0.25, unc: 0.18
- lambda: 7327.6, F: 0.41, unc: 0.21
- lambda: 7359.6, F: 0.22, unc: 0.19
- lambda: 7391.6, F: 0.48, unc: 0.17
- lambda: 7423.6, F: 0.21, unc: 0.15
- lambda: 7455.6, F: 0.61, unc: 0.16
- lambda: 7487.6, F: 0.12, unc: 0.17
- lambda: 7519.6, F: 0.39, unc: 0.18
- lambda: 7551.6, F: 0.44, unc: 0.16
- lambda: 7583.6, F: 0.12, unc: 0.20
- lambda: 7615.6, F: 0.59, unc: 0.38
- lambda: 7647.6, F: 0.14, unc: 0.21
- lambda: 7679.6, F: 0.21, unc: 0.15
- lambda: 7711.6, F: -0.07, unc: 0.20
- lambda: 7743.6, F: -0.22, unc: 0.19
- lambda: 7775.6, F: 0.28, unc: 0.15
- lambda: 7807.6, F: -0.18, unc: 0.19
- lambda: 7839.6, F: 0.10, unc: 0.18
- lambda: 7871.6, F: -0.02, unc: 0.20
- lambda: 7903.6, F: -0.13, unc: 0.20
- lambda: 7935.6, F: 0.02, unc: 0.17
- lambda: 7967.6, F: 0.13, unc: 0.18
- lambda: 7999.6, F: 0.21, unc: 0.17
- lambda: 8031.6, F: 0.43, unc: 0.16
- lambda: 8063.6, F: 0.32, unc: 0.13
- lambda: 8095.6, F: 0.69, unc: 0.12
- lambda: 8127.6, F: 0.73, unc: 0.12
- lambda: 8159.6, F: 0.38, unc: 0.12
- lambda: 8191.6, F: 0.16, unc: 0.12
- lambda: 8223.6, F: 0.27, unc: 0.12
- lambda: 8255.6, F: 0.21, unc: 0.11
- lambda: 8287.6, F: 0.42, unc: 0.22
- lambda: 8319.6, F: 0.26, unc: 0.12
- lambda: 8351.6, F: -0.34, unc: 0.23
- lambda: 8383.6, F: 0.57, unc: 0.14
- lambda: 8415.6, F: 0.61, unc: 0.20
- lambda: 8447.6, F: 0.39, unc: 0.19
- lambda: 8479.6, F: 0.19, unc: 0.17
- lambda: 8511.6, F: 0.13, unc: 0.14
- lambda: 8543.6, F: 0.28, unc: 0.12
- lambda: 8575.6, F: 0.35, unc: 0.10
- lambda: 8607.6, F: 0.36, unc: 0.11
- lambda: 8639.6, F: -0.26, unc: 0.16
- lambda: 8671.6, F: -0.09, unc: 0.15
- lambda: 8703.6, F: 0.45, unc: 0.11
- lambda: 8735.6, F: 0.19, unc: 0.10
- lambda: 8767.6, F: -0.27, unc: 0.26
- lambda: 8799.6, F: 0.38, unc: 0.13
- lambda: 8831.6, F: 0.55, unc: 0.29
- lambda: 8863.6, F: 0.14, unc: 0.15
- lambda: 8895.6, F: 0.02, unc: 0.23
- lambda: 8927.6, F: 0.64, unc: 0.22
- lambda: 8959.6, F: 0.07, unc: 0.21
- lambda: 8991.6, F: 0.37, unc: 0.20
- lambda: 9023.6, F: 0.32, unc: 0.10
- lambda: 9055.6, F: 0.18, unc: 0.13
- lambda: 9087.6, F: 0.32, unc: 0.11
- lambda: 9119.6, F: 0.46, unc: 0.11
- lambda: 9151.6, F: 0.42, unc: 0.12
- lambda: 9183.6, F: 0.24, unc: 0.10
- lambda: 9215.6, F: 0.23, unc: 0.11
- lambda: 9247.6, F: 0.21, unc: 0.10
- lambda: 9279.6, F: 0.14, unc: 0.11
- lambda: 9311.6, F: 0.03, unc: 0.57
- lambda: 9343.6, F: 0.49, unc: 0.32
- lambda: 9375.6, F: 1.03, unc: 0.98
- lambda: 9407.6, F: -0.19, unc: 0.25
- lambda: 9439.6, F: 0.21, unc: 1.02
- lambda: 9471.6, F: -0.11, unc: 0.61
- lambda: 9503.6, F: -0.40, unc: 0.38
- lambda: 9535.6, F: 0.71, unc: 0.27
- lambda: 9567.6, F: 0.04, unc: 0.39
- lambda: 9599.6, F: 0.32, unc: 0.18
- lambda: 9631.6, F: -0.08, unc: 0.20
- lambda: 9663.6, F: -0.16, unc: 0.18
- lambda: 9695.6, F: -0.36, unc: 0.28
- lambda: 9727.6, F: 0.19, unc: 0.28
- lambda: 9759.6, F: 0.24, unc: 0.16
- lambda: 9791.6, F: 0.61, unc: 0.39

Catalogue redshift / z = 1.176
